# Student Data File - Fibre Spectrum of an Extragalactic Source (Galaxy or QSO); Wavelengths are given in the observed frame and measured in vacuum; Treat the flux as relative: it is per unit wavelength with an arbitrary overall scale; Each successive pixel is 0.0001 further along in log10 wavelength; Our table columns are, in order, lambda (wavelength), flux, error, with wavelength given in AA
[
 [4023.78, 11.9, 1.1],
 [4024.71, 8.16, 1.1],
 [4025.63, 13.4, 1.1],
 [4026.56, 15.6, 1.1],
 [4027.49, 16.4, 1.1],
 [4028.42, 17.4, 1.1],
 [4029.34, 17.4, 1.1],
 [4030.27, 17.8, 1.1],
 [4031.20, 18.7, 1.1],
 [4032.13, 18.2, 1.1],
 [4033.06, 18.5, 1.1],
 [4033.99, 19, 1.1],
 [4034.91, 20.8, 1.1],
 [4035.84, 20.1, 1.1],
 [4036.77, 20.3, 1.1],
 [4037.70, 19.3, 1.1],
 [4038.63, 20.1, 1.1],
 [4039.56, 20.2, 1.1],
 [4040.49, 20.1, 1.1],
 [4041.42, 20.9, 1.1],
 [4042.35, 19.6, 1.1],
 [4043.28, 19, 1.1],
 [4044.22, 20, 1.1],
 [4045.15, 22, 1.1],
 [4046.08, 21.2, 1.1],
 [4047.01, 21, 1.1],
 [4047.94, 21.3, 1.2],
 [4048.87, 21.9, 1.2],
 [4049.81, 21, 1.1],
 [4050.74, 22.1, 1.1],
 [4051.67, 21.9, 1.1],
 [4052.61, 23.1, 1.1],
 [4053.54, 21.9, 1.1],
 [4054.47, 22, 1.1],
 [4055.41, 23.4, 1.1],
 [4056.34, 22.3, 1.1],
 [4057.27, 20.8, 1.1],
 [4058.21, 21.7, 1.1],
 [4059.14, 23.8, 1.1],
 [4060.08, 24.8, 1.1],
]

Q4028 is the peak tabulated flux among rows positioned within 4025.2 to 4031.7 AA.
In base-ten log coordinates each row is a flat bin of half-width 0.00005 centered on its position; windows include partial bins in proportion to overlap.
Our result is 18.7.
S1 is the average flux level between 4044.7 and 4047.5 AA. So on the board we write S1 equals 21.4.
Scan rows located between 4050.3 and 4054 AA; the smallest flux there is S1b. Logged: 21.9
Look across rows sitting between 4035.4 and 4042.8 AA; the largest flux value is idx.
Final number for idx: 20.9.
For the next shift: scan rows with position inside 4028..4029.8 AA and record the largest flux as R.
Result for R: 17.4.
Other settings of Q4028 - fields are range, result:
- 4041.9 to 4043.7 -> 19.6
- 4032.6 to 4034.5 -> 19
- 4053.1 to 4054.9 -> 22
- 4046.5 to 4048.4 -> 21.3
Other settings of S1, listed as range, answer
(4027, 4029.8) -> 17.1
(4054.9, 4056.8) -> 22.8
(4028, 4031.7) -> 17.8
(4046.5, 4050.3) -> 21.3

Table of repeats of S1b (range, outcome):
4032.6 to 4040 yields 18.5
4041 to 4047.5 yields 19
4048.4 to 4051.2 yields 21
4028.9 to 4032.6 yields 17.4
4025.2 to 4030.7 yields 13.4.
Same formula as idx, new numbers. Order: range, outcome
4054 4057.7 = 23.4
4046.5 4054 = 23.1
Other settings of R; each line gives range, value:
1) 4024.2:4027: 15.6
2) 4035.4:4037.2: 20.3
